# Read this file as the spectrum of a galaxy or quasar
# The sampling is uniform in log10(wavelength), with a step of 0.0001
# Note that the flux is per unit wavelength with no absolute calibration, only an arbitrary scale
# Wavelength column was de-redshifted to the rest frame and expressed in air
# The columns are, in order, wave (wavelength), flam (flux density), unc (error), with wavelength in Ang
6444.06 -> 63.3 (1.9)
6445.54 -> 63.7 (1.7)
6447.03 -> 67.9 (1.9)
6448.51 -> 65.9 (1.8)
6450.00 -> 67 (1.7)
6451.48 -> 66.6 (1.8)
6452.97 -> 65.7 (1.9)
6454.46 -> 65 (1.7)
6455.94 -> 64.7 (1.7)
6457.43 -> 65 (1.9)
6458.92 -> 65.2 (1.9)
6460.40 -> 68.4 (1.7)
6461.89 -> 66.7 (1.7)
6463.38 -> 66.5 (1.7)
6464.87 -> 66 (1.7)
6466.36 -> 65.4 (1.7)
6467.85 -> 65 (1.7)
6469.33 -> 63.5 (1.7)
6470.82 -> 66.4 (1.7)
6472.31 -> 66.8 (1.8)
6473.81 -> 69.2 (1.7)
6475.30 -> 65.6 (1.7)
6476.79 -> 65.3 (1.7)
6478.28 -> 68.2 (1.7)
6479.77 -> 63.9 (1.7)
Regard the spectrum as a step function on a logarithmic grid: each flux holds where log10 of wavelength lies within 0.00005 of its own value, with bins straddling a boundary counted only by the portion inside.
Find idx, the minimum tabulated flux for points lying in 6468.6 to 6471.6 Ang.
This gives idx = 63.5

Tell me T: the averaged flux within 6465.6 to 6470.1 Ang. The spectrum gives 64.7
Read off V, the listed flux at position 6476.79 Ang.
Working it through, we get 65.3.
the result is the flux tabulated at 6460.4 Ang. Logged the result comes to 68.4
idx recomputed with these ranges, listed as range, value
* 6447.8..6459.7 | 64.7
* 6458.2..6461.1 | 65.2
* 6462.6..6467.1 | 65.4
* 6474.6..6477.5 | 65.3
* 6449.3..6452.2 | 66.6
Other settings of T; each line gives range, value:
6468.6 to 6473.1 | 65.5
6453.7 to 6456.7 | 64.8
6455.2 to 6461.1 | 65.9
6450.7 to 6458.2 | 65.4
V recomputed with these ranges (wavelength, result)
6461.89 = 66.7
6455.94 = 64.7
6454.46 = 65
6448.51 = 65.9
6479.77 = 63.9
